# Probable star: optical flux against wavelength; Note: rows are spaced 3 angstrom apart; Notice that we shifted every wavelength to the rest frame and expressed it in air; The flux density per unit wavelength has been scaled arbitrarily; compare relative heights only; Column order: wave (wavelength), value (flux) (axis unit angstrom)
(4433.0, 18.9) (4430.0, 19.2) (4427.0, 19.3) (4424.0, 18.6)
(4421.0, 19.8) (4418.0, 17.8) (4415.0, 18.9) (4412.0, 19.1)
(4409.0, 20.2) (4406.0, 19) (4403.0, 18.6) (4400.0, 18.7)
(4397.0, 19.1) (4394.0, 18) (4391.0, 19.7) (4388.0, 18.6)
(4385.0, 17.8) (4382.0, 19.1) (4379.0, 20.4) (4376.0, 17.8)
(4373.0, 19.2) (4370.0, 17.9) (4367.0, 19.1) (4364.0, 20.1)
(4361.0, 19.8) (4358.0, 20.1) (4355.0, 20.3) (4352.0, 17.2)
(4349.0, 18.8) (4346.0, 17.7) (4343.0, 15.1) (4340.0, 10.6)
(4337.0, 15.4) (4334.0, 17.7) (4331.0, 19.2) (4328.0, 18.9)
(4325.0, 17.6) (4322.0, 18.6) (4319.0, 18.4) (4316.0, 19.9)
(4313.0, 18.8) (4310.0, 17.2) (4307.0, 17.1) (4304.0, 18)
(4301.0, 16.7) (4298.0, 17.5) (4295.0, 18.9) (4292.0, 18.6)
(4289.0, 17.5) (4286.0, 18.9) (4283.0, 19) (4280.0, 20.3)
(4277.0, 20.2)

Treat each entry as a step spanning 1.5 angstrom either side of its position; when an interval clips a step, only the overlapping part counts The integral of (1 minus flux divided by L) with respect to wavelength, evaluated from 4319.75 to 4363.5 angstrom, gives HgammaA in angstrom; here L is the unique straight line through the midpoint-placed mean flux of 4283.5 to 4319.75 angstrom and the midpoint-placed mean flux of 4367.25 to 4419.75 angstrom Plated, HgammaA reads 1.7 angstrom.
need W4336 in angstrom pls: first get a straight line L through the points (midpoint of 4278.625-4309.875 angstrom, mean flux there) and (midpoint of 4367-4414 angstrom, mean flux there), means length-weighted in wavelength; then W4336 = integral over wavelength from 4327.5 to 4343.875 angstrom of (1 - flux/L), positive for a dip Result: 2.2 angstrom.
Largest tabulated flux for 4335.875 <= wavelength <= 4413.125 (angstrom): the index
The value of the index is 20.4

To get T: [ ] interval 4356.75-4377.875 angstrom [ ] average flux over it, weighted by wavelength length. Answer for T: 19.2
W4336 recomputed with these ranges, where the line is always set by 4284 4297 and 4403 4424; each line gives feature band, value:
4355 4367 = -0.7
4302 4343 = 2.7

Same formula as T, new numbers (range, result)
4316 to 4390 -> 18.2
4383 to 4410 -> 18.8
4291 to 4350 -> 17.5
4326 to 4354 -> 16.8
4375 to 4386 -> 18.9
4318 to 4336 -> 18.3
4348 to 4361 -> 19.2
